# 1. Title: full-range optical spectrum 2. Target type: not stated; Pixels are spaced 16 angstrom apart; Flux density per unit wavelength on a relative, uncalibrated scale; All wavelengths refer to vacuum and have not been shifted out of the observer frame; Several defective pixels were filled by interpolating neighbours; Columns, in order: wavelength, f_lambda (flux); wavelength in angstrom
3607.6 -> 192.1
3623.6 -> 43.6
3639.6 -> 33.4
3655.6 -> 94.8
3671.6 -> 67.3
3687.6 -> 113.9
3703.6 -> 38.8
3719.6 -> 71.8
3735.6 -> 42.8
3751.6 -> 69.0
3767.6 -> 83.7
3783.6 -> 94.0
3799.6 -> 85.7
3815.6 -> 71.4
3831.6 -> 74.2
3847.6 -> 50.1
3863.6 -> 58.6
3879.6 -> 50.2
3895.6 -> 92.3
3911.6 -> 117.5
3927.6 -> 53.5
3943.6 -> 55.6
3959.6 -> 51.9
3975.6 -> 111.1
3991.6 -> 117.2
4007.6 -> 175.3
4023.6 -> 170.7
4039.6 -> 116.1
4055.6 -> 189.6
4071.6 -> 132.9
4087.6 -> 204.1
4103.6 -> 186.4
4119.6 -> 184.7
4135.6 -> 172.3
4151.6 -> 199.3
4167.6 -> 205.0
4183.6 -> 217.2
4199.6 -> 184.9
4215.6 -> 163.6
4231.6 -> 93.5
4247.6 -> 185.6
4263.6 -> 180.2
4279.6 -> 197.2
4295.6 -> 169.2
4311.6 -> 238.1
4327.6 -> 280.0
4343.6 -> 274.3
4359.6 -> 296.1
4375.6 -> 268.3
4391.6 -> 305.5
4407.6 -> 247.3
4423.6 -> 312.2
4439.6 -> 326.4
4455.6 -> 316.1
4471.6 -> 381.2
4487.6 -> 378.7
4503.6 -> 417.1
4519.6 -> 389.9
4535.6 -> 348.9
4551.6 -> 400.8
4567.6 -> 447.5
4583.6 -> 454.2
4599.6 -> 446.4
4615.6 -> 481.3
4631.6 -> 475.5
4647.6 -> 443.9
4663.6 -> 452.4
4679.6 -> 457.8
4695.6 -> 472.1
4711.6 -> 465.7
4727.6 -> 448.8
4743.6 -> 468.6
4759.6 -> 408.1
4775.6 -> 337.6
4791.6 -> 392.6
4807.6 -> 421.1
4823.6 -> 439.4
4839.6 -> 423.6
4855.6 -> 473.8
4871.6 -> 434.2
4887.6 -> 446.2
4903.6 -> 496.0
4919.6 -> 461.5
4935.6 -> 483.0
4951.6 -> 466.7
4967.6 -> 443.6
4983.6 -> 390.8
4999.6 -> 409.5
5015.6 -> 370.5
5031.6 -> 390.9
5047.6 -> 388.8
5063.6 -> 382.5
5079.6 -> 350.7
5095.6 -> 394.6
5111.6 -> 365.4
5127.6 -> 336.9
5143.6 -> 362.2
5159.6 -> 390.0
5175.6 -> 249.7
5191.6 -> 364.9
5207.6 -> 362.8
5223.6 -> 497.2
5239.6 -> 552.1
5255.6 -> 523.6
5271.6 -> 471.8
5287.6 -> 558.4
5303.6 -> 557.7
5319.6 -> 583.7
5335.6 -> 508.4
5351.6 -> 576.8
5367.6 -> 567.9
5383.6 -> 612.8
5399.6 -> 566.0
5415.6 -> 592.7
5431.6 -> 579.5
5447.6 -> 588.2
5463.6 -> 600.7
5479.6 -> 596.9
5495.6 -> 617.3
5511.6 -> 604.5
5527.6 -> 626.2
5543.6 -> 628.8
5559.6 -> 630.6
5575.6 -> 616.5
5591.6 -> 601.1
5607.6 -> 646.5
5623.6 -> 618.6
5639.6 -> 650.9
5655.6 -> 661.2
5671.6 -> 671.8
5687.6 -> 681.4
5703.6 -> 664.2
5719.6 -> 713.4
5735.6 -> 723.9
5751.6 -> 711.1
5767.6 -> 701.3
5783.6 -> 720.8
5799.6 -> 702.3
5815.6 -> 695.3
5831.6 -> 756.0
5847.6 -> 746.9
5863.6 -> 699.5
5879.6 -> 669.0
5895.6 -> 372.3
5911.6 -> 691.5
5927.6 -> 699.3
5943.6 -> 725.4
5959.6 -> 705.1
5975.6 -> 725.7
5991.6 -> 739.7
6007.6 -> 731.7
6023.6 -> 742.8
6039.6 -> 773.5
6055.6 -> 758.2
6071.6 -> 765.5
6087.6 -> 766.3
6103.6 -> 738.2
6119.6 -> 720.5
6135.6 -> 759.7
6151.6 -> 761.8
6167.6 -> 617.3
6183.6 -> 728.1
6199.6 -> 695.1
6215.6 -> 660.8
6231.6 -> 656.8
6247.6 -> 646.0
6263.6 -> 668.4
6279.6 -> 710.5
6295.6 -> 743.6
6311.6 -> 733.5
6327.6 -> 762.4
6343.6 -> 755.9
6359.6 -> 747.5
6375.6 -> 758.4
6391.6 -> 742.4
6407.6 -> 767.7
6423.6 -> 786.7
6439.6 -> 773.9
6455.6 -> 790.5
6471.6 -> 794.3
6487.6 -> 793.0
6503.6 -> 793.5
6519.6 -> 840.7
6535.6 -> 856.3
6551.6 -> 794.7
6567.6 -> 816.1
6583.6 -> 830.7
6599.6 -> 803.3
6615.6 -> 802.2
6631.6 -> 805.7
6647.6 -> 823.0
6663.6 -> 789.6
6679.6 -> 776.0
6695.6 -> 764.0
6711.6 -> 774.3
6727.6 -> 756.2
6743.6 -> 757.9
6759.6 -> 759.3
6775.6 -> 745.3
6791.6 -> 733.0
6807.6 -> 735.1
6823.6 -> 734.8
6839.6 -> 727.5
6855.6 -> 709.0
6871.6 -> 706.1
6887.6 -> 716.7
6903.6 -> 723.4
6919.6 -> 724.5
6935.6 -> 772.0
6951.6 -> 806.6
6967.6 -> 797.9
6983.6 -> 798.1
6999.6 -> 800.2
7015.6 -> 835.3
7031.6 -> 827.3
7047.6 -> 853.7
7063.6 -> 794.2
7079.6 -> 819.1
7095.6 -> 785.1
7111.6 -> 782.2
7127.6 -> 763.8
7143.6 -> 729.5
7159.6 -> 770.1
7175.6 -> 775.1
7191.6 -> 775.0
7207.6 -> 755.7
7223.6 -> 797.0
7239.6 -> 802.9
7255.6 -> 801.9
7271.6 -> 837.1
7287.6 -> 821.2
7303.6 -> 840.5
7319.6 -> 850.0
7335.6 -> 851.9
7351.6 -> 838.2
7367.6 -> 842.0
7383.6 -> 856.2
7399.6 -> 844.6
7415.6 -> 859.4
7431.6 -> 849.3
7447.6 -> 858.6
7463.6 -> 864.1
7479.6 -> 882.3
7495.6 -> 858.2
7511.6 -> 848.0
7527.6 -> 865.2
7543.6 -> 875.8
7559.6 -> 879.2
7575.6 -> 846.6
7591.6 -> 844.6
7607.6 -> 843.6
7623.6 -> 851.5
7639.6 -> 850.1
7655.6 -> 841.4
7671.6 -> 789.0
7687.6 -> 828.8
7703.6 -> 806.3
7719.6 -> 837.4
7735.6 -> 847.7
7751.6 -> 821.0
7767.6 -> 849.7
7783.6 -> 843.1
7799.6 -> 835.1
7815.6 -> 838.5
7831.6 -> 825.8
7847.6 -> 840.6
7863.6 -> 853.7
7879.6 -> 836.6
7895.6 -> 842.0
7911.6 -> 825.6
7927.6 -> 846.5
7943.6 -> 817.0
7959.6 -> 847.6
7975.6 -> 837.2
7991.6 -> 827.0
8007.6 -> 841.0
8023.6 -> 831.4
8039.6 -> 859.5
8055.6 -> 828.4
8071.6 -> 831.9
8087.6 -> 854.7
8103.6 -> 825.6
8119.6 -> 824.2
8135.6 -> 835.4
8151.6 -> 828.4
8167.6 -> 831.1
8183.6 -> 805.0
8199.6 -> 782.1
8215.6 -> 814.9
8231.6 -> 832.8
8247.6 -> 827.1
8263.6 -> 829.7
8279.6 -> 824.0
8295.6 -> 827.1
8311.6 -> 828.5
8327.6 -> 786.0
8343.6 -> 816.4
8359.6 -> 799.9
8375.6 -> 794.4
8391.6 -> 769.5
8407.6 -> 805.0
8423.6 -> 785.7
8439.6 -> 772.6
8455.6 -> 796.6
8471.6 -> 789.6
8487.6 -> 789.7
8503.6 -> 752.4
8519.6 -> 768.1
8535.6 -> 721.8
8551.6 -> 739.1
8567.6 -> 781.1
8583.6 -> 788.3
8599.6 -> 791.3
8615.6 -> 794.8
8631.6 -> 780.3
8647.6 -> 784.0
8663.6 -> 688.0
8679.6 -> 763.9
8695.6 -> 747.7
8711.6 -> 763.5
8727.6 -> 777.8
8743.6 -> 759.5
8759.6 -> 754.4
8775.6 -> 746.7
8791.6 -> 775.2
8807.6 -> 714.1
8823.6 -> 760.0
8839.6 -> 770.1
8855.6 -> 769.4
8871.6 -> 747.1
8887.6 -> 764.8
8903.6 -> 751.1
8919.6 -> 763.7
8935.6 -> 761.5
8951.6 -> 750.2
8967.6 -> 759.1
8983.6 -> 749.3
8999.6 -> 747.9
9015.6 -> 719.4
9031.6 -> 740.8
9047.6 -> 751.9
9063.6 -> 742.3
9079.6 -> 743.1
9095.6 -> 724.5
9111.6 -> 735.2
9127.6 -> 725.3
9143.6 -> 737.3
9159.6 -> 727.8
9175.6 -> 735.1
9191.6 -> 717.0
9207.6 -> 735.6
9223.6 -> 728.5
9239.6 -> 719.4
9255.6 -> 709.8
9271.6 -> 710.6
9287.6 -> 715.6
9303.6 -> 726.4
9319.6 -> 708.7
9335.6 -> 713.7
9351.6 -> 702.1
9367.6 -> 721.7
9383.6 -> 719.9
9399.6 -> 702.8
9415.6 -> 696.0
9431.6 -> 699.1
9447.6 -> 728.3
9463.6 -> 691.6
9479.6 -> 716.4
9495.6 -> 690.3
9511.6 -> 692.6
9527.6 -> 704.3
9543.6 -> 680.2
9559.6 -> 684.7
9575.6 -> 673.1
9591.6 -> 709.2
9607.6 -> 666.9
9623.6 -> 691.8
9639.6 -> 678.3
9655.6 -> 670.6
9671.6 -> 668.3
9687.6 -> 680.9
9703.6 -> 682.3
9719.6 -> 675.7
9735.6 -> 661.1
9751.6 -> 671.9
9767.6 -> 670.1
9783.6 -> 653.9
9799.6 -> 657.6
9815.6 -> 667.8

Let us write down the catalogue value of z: 0.000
